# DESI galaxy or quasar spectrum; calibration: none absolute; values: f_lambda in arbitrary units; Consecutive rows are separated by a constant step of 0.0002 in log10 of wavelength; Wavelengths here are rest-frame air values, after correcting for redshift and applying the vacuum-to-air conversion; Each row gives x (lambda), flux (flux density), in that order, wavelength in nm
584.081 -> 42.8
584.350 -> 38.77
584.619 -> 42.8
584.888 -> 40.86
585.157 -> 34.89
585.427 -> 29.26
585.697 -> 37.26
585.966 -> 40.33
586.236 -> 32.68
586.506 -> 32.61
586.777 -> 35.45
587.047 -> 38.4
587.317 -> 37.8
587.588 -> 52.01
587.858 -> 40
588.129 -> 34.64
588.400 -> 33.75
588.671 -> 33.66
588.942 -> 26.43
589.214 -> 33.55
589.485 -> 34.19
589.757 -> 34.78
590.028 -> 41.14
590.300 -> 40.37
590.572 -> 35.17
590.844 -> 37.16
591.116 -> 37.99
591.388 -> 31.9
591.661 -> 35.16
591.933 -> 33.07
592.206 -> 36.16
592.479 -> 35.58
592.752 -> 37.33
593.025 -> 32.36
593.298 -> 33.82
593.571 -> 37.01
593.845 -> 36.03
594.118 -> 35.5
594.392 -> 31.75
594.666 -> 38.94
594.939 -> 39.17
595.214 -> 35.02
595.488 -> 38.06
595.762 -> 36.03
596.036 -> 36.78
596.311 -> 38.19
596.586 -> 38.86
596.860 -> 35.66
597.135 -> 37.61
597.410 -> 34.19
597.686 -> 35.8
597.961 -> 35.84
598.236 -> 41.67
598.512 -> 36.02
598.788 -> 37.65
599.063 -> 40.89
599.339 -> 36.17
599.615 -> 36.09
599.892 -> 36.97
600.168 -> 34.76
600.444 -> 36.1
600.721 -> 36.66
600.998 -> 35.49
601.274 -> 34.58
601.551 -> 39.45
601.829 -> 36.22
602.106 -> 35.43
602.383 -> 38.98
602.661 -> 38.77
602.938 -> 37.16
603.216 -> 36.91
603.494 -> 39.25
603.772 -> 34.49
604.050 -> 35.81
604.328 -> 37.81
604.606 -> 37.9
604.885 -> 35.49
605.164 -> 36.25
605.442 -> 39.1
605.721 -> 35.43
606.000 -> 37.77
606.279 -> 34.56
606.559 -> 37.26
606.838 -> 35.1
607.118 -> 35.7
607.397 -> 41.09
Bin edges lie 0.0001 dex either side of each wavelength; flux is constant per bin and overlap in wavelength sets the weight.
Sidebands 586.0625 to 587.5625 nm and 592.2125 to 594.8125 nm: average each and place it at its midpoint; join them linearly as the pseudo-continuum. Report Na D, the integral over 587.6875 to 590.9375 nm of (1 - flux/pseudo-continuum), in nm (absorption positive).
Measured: 0.06 nm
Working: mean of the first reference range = 36.7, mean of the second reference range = 35.4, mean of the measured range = 35.6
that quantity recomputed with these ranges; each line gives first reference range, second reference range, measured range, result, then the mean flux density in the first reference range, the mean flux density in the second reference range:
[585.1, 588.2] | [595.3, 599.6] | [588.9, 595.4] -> 0.29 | 37.2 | 37.2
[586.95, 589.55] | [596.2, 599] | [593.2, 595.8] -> 0.06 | 36.5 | 37.2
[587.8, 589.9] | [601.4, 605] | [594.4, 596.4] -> -0.10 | 33.7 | 37.2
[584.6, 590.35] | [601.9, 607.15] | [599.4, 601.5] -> 0.04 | 36.5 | 36.8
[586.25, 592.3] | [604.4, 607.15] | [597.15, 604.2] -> -0.10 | 36.1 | 36.5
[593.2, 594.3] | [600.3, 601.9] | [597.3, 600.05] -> -0.08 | 35.5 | 36.4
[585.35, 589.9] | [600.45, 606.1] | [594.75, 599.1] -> -0.10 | 35.8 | 36.9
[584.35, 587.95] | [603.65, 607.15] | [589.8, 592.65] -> 0.10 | 38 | 36.4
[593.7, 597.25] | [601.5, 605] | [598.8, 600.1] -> -0.02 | 36.7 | 37.2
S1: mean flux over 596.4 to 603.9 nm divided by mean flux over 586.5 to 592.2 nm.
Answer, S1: 1.02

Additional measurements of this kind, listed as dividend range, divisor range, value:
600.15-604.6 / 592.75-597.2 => 1.01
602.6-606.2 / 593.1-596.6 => 1.02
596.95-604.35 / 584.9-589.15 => 1.02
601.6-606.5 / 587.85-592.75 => 1.05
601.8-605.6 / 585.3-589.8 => 1.04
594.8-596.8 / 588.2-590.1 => 1.11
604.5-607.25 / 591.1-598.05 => 1.02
